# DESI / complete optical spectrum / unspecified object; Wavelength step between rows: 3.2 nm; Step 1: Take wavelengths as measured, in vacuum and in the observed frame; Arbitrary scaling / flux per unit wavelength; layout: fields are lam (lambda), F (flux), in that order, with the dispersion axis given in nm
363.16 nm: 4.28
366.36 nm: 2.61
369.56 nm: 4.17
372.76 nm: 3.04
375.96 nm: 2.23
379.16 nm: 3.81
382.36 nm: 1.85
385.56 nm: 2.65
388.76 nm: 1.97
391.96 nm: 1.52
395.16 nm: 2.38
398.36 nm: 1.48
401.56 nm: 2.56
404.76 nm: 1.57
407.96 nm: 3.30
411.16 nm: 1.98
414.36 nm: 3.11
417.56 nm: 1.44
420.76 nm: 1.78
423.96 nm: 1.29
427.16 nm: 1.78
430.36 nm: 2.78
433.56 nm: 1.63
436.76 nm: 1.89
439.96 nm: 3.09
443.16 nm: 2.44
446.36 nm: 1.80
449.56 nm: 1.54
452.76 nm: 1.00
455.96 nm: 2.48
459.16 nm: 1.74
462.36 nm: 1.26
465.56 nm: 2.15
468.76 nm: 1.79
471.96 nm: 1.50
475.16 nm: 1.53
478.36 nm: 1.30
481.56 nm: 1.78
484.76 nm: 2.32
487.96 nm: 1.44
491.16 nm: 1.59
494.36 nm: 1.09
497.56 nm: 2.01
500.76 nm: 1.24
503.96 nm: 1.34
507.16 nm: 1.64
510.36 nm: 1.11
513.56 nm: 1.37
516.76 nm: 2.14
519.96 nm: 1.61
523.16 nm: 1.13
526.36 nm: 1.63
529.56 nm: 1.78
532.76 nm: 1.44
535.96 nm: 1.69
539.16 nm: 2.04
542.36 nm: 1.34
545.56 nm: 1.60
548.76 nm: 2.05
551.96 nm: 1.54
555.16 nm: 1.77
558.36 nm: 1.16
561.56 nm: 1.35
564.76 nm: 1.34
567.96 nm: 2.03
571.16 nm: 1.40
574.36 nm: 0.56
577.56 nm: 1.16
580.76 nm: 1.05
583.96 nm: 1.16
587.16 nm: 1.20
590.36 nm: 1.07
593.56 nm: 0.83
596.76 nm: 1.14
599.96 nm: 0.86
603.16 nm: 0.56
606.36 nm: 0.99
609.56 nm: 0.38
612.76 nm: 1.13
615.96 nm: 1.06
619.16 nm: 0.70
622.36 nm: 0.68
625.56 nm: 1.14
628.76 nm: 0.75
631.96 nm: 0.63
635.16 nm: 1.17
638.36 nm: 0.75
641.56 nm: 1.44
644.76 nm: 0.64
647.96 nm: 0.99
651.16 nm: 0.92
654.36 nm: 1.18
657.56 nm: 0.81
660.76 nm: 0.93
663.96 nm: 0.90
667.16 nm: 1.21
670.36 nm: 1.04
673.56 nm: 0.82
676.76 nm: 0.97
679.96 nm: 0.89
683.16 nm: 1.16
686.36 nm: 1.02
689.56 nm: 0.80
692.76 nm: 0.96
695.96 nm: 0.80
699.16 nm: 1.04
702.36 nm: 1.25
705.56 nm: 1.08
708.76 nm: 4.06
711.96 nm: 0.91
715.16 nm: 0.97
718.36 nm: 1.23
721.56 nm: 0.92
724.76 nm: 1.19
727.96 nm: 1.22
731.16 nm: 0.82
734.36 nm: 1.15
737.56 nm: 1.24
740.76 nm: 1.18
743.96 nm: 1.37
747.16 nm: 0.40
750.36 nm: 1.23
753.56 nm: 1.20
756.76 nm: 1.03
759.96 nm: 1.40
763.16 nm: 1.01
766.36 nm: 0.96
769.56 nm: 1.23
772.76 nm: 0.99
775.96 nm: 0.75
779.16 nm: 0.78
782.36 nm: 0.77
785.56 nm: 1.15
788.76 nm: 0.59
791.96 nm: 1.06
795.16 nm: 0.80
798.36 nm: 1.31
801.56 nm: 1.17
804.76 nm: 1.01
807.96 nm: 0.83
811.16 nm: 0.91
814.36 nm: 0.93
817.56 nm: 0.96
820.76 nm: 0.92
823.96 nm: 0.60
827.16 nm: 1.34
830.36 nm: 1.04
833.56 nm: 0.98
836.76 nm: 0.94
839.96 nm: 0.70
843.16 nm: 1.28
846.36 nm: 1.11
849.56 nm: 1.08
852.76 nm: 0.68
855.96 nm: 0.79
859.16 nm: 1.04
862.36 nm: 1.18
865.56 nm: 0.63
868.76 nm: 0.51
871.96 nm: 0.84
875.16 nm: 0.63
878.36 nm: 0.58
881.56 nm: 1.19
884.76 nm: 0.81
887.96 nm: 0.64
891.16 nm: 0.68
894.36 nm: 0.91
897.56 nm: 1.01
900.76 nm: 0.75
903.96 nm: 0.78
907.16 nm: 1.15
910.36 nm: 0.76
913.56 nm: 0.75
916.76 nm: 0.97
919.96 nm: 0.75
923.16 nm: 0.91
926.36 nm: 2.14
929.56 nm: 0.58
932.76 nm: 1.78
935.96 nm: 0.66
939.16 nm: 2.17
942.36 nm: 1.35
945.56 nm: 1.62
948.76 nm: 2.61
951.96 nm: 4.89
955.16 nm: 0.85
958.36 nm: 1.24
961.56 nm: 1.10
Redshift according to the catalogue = 0.903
